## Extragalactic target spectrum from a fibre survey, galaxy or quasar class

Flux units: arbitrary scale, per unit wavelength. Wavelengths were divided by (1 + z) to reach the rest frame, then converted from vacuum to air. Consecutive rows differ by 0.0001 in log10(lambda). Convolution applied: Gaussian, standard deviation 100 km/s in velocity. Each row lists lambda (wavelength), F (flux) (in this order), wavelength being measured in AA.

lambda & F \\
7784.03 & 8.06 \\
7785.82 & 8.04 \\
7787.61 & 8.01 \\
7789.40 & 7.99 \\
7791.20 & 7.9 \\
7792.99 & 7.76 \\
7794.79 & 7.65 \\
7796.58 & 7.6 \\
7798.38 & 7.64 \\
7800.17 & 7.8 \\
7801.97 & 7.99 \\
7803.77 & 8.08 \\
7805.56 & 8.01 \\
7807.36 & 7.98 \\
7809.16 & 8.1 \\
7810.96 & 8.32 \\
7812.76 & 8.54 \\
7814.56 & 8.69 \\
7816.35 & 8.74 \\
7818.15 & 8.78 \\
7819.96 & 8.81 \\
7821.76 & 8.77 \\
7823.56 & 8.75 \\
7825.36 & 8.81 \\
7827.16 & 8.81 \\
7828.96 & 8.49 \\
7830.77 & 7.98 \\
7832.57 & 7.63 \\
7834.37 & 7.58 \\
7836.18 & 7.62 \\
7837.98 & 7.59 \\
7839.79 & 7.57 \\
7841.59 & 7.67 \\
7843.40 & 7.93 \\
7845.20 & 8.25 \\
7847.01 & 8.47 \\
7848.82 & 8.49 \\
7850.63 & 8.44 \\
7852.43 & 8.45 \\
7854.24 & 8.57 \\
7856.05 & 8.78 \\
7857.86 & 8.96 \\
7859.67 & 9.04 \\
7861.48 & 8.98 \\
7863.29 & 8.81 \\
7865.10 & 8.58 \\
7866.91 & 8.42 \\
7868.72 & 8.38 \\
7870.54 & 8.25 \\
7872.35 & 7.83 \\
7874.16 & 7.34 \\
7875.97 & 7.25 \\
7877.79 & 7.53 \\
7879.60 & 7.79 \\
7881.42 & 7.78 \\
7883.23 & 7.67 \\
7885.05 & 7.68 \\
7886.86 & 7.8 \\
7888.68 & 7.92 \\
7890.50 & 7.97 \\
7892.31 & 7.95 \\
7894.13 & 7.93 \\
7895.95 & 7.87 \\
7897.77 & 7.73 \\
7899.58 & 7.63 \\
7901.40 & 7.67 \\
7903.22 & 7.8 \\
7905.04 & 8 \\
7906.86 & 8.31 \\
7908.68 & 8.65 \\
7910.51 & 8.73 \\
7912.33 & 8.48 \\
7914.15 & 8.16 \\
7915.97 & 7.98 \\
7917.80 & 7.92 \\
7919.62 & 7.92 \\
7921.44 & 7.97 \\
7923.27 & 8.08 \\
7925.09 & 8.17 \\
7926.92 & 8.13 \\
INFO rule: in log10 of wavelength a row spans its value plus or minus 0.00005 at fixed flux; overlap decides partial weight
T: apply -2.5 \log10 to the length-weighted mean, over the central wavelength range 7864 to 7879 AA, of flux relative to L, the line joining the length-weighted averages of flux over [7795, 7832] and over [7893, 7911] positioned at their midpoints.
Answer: 0.02 mag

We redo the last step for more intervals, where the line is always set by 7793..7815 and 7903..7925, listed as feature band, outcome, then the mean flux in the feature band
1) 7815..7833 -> -0.07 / 8.59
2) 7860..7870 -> -0.07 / 8.64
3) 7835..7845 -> 0.05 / 7.71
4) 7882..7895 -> 0.04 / 7.85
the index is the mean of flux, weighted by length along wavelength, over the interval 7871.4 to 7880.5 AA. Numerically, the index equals 7.56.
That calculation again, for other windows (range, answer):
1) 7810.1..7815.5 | 8.53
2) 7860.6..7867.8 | 8.7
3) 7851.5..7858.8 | 8.69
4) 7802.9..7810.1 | 8.04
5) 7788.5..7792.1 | 7.95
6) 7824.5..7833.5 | 8.34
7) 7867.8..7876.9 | 7.81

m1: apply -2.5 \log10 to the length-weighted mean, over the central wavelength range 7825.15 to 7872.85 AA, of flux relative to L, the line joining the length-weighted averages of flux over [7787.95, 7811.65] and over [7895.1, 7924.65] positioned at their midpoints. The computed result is -0.04 mag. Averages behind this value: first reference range 7.91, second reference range 8.06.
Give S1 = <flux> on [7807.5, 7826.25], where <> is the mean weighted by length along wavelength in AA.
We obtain 8.6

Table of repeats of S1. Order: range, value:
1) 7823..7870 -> 8.34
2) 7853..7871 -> 8.68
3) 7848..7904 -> 8.11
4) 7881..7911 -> 7.94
